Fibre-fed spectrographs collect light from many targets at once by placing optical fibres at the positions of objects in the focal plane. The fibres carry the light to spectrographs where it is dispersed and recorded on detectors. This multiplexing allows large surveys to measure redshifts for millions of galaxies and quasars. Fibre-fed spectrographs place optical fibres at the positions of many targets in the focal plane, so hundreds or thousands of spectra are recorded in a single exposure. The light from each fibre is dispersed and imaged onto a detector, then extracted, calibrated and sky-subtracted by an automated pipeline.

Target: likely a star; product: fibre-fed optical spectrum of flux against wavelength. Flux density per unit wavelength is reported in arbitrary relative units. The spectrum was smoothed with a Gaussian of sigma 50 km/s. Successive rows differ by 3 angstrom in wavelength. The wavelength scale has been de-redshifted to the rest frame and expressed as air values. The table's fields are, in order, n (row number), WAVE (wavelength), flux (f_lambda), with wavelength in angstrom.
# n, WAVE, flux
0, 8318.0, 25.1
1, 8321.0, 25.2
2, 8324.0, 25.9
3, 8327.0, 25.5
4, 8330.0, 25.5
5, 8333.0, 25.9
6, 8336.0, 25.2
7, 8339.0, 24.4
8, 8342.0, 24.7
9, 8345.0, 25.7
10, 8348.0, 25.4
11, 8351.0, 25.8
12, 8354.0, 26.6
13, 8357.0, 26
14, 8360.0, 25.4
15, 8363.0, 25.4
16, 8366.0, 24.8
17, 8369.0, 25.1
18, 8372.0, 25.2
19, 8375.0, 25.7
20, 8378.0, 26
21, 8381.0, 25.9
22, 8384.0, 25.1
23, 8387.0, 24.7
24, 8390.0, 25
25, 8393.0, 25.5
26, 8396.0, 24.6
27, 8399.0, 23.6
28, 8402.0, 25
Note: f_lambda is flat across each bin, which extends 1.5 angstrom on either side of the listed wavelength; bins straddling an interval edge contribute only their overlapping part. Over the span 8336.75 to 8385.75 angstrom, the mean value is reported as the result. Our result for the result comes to 25.4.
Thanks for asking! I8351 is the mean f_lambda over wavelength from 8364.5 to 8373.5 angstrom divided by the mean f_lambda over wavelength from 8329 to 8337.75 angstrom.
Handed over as 1.0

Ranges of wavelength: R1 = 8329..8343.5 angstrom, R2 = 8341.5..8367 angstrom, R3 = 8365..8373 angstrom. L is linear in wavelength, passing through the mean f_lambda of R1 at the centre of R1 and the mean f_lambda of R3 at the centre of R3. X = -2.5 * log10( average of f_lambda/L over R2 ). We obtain -0.02 mag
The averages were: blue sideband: 25.1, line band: 25.6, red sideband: 25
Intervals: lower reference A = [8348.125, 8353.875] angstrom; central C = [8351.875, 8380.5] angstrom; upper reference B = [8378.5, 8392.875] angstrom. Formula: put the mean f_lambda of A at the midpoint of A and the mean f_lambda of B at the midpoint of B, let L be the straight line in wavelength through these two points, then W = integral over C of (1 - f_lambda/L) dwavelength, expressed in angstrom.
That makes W 0.0 angstrom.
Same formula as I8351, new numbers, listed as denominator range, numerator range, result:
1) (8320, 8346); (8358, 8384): 1.00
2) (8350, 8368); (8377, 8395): 0.99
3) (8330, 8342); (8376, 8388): 1.01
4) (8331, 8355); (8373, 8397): 1.00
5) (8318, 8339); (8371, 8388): 1.00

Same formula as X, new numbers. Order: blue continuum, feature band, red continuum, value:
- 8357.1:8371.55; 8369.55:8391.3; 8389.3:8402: -0.02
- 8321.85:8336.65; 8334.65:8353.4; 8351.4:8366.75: 0.02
